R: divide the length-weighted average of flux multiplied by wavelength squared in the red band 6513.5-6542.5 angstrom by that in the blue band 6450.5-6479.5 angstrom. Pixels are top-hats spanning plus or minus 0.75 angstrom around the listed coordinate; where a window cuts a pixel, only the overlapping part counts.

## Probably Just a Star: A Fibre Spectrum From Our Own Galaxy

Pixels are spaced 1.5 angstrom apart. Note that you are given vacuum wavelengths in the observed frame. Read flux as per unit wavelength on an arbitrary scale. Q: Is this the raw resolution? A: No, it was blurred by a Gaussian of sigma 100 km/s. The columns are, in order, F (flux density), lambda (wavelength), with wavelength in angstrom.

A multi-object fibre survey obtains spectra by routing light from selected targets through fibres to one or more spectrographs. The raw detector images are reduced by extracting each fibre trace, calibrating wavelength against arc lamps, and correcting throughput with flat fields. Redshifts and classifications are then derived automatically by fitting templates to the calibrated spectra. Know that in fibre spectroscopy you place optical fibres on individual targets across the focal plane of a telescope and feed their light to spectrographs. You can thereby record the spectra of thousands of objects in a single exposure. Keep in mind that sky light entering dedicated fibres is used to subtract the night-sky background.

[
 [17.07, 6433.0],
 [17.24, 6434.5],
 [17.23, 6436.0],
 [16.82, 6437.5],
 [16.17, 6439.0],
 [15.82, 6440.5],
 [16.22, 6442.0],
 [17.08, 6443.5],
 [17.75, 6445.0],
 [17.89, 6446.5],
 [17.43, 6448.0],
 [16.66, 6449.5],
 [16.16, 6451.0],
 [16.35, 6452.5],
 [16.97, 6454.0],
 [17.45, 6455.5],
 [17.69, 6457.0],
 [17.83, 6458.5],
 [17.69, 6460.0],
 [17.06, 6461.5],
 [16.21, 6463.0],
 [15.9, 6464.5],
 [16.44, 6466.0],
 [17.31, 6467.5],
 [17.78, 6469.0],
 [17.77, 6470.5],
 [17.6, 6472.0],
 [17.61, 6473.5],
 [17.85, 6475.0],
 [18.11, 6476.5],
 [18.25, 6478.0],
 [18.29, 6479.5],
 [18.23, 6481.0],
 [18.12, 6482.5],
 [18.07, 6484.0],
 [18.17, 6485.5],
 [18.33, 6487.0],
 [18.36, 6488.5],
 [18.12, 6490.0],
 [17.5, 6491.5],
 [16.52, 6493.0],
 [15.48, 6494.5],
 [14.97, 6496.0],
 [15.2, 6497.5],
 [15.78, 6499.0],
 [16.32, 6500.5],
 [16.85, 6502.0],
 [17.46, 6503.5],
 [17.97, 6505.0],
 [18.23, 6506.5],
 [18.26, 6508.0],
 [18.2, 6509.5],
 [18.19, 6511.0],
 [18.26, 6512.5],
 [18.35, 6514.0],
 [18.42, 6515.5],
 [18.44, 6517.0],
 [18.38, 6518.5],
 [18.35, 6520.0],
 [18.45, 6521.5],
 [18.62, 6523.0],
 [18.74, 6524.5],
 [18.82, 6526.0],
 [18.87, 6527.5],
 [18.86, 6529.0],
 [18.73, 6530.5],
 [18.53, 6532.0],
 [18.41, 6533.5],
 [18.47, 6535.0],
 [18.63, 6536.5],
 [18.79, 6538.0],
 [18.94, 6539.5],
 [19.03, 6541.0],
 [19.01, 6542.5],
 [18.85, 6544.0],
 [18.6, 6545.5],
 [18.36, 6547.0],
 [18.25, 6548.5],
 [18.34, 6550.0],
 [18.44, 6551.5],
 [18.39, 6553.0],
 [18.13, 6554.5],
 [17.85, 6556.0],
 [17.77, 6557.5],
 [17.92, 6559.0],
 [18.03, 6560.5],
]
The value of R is 1.1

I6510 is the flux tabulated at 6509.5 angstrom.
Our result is 18.2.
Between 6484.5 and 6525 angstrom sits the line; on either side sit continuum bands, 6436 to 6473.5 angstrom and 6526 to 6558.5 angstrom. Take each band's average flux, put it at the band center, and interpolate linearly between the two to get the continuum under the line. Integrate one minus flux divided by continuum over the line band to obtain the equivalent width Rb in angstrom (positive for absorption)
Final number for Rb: 0.6 angstrom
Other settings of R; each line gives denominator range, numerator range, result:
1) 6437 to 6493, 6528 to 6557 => 1.09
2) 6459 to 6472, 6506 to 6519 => 1.09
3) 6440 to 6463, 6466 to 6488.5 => 1.06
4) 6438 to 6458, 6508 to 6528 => 1.12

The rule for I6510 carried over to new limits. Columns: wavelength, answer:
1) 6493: 16.52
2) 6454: 16.97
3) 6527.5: 18.87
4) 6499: 15.78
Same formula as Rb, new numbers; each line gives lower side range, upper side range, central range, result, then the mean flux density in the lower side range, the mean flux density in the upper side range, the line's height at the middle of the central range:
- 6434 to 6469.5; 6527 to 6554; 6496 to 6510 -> 0.7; 17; 18.6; 17.9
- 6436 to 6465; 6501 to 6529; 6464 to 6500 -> 0.5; 16.9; 18.3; 17.6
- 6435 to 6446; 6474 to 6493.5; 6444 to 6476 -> 0.2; 16.8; 18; 17.3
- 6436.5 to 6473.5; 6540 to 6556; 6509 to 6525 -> -0.3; 17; 18.5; 18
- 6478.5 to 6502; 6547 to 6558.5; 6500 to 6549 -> -1.9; 17.2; 18.2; 17.7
